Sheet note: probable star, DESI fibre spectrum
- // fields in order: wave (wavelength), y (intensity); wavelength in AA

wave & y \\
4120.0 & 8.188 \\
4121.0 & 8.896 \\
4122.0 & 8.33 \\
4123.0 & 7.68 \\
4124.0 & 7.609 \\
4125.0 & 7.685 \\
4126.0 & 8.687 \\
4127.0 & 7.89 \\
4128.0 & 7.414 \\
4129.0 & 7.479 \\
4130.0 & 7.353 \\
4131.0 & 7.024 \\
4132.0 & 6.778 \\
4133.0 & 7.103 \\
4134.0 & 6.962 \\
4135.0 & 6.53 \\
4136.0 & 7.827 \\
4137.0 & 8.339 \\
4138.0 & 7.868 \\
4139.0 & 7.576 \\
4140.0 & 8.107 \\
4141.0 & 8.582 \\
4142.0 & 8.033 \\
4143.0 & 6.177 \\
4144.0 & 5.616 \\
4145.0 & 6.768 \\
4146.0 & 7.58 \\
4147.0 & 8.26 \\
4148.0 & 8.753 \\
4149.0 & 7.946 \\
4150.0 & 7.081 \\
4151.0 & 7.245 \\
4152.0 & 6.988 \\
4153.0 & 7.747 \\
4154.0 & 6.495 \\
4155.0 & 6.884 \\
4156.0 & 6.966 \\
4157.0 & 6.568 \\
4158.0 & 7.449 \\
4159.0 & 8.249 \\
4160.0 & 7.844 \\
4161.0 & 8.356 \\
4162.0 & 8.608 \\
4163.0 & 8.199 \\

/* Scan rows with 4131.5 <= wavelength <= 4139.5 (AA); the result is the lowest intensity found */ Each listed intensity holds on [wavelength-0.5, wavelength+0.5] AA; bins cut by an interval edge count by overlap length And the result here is 6.53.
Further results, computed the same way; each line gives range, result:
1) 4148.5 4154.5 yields 6.495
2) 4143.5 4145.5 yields 5.616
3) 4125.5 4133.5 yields 6.778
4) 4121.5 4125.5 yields 7.609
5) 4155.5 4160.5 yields 6.568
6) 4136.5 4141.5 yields 7.576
